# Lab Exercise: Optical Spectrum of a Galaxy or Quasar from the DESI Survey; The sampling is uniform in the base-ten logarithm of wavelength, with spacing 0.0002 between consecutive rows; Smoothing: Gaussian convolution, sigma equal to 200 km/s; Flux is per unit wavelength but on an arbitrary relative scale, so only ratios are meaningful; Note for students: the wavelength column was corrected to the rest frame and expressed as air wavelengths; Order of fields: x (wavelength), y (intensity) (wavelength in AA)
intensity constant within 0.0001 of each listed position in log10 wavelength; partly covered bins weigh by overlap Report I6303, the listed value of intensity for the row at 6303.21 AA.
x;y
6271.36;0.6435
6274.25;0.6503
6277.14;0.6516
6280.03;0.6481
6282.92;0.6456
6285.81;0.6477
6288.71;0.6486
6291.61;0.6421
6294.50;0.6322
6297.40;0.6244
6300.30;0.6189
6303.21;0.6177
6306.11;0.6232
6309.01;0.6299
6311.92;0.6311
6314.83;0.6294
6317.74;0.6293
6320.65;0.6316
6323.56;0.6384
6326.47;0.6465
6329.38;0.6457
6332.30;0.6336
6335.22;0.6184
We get 0.6177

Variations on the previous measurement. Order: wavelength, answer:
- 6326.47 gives 0.6465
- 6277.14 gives 0.6516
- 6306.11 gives 0.6232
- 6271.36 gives 0.6435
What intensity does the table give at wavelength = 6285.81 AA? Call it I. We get 0.6477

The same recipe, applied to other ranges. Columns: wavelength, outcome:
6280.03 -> 0.6481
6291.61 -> 0.6421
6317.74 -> 0.6293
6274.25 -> 0.6503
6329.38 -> 0.6457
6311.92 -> 0.6311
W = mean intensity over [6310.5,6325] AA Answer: 0.632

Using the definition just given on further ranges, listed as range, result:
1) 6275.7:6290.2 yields 0.648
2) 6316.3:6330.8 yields 0.639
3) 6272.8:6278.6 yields 0.651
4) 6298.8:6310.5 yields 0.622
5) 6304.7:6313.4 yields 0.628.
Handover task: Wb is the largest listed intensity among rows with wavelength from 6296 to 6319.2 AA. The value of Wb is 0.6311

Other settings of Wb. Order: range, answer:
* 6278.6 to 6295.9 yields 0.6486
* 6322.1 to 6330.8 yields 0.6465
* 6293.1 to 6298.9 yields 0.6322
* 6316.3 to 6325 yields 0.6384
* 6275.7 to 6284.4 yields 0.6516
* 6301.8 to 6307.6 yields 0.6232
